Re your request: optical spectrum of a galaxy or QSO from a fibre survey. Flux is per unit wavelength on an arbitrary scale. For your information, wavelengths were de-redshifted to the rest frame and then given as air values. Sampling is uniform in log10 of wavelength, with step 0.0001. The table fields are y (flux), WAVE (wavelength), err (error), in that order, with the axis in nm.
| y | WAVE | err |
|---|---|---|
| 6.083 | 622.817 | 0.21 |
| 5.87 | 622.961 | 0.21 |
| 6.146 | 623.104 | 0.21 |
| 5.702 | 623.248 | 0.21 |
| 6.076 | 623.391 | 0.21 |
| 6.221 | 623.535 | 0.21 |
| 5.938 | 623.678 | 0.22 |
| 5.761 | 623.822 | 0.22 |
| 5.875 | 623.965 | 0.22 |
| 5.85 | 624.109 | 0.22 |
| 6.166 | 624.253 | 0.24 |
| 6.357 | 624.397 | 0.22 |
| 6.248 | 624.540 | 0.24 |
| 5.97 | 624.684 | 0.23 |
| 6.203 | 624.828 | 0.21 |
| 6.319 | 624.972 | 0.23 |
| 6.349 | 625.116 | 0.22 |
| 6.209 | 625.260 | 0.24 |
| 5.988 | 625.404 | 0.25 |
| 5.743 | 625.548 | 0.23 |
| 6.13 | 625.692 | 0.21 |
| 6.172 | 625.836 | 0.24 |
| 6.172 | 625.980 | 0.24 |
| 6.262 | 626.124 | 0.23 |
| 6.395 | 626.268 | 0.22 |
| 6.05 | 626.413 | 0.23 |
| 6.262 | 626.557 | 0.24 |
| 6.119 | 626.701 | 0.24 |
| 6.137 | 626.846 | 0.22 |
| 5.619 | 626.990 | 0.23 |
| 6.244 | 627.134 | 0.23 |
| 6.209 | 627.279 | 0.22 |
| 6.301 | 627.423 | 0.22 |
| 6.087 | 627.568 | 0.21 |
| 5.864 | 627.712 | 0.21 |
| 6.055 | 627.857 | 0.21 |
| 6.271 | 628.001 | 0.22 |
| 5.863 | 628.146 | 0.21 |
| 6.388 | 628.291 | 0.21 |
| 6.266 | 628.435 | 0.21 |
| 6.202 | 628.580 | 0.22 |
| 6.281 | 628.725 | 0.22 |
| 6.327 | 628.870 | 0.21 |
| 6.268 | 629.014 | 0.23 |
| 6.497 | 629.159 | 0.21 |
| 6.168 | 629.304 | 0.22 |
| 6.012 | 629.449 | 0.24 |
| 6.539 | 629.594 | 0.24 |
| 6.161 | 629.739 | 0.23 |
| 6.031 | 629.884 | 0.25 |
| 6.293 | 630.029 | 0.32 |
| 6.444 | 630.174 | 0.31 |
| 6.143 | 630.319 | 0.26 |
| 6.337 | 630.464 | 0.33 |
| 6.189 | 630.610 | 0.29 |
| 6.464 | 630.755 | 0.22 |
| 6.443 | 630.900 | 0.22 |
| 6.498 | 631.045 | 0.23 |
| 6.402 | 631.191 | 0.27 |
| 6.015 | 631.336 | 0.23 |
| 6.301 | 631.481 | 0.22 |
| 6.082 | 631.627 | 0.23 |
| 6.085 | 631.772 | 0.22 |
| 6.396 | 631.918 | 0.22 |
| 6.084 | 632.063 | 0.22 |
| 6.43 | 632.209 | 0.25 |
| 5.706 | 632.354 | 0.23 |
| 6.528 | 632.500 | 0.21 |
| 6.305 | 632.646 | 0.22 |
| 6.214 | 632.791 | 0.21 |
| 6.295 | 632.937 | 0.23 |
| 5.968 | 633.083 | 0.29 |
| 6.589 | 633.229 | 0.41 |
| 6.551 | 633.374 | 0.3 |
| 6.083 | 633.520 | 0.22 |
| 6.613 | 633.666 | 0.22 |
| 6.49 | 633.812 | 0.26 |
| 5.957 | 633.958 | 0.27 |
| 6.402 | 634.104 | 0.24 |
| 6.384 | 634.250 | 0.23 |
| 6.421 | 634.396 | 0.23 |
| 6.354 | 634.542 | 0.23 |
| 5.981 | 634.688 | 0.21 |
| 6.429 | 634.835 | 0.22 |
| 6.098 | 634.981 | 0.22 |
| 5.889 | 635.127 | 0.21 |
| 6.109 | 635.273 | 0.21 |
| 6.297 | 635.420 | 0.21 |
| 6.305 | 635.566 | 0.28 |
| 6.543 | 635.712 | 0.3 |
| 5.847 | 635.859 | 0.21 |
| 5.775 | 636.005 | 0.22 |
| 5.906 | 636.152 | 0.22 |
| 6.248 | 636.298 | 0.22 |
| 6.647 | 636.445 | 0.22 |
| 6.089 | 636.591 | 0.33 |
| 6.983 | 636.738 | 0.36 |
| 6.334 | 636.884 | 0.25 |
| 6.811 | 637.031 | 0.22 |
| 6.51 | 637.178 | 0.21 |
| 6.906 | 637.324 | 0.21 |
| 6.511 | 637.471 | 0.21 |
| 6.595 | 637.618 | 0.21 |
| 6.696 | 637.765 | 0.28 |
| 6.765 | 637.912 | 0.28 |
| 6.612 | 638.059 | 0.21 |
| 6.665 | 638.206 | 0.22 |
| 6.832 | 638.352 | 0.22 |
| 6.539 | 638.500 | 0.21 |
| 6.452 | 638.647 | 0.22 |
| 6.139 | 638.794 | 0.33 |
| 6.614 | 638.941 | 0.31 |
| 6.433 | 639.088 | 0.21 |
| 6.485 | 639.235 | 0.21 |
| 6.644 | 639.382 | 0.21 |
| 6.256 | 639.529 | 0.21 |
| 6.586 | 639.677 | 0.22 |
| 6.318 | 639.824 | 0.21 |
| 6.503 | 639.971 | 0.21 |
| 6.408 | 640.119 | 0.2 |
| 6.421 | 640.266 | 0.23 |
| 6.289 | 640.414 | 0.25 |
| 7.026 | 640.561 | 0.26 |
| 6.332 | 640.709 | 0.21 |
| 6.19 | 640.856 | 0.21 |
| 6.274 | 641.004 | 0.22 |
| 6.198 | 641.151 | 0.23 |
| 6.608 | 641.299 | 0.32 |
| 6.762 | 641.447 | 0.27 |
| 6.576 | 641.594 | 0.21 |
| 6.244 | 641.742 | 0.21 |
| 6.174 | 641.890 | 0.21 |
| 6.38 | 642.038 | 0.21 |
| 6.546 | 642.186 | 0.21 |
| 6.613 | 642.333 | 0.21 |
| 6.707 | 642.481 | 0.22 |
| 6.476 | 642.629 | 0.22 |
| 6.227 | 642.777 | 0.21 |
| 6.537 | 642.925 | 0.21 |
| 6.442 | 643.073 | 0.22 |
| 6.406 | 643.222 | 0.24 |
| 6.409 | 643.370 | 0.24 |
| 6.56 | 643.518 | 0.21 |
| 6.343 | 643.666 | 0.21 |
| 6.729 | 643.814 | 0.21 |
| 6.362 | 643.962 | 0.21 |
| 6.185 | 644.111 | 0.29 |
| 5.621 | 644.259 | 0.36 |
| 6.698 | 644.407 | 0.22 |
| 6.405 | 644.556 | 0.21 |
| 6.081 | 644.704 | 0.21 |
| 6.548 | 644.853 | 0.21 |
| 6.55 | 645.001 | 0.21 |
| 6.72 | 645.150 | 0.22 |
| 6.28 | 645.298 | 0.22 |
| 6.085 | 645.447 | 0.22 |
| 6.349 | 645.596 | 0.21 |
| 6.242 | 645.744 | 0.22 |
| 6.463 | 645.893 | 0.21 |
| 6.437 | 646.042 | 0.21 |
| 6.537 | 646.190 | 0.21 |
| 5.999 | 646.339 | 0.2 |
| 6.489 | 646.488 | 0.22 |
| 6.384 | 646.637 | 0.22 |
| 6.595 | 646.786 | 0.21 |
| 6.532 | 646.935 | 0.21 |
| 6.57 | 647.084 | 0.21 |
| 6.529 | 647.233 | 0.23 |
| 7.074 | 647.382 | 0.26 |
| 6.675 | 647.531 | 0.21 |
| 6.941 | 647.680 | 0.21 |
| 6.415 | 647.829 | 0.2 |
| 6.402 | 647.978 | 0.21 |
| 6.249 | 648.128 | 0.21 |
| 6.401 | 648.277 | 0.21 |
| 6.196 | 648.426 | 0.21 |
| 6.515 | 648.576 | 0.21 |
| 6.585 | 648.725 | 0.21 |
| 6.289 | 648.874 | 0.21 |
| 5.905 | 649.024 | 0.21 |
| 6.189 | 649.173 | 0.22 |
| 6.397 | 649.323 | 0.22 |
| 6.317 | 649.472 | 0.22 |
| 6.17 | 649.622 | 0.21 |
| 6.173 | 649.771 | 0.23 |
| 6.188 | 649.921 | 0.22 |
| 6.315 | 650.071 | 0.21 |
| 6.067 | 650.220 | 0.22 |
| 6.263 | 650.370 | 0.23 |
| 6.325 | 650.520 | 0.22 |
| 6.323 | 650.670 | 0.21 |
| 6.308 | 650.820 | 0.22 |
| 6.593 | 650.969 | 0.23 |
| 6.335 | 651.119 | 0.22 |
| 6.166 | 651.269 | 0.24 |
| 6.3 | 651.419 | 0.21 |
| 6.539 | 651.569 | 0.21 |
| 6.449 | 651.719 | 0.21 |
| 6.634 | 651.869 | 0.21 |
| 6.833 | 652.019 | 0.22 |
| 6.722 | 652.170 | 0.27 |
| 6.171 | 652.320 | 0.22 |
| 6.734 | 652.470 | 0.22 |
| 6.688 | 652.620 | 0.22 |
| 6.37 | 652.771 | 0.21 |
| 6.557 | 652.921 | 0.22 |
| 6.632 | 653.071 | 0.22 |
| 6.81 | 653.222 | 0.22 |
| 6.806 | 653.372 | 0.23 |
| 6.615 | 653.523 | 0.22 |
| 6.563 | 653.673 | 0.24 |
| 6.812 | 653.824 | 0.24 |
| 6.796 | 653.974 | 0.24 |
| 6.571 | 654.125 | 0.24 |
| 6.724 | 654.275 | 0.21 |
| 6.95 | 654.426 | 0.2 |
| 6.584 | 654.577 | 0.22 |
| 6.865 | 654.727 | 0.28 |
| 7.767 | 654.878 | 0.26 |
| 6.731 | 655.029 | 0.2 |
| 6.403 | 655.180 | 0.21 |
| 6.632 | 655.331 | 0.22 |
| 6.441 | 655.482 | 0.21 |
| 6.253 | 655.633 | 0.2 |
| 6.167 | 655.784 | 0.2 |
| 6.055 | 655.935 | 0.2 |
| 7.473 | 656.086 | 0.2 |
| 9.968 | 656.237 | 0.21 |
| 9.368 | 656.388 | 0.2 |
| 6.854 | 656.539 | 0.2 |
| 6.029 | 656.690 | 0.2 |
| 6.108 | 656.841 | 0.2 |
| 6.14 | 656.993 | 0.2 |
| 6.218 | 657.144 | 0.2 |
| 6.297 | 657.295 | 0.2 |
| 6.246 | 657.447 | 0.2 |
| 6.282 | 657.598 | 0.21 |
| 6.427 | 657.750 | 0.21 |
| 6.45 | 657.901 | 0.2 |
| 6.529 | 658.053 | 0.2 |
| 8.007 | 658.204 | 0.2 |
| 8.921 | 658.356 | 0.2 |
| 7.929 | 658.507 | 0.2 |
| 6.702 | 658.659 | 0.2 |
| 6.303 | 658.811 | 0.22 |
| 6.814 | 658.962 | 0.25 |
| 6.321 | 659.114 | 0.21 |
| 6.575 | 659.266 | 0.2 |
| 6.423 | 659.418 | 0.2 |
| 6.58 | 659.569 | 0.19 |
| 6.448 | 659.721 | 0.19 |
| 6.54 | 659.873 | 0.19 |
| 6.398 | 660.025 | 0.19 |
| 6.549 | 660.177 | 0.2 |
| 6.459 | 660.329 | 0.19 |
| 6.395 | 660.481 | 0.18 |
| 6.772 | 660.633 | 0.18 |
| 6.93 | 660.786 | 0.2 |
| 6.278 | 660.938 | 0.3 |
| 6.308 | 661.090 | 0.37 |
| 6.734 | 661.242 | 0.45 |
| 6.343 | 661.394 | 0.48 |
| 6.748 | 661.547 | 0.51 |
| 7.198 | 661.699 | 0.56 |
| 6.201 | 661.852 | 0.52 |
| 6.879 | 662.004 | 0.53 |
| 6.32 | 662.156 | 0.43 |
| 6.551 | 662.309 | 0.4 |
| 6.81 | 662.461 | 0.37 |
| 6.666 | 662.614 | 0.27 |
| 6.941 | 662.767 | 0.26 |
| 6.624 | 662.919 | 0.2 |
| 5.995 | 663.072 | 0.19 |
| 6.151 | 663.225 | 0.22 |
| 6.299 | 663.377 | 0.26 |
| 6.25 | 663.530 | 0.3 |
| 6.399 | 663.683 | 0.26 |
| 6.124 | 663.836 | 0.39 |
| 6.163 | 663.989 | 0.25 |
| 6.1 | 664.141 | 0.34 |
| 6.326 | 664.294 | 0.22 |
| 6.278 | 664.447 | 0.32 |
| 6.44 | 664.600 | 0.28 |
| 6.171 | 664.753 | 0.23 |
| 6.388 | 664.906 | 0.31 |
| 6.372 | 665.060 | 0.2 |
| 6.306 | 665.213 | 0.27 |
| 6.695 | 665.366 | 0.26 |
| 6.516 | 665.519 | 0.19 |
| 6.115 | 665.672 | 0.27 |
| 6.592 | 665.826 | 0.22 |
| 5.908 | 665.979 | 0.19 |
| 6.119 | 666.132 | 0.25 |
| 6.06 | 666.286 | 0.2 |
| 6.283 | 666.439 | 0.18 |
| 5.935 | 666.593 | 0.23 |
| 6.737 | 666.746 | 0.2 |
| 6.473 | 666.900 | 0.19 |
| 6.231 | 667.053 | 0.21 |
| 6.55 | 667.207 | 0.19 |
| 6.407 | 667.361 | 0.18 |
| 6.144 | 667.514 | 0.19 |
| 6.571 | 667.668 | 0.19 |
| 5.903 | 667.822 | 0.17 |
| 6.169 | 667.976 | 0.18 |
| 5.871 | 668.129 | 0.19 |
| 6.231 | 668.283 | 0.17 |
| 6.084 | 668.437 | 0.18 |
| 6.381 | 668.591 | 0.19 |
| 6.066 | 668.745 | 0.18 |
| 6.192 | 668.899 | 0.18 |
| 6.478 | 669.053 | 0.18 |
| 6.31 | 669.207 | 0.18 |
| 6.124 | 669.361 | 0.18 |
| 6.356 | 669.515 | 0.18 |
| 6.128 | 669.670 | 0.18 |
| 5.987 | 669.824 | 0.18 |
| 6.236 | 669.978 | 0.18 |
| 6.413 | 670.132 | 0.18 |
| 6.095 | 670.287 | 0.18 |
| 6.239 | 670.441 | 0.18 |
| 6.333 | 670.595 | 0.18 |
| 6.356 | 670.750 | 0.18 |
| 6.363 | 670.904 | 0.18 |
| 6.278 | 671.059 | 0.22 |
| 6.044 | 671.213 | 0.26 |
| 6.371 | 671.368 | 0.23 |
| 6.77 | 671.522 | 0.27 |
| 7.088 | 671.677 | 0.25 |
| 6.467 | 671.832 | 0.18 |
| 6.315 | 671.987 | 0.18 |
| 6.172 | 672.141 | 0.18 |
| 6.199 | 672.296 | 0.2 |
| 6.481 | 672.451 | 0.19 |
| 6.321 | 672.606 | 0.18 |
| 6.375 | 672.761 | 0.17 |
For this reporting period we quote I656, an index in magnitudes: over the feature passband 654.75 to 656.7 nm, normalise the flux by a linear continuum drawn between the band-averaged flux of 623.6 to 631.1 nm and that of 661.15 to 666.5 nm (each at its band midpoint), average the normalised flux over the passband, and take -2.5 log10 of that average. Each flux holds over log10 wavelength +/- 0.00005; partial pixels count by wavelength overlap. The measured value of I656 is -0.12 mag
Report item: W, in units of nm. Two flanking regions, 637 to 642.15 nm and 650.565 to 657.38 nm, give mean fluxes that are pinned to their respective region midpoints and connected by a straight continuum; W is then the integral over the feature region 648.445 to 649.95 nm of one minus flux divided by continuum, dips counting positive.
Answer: 0.081 nm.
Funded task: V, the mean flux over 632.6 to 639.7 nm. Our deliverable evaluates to 6.39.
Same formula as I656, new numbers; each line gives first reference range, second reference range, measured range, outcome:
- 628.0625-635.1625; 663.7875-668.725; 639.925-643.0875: -0.03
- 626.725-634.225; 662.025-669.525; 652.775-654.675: -0.07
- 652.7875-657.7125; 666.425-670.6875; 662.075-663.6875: 0.00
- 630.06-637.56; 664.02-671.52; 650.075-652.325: -0.02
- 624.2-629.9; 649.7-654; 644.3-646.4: 0.00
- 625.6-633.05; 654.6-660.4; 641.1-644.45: 0.01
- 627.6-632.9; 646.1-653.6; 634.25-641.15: -0.02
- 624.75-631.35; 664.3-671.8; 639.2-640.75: -0.04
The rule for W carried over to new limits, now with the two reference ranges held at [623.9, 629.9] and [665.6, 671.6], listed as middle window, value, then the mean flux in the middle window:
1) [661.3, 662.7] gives -0.090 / 6.64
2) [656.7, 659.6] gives -0.212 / 6.69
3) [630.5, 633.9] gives -0.066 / 6.29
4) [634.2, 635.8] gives -0.019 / 6.25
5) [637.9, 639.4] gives -0.088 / 6.55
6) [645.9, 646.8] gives -0.028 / 6.4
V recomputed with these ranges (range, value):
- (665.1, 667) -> 6.31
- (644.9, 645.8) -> 6.38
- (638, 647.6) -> 6.45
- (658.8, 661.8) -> 6.56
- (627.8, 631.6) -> 6.26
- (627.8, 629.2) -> 6.24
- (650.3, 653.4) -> 6.5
